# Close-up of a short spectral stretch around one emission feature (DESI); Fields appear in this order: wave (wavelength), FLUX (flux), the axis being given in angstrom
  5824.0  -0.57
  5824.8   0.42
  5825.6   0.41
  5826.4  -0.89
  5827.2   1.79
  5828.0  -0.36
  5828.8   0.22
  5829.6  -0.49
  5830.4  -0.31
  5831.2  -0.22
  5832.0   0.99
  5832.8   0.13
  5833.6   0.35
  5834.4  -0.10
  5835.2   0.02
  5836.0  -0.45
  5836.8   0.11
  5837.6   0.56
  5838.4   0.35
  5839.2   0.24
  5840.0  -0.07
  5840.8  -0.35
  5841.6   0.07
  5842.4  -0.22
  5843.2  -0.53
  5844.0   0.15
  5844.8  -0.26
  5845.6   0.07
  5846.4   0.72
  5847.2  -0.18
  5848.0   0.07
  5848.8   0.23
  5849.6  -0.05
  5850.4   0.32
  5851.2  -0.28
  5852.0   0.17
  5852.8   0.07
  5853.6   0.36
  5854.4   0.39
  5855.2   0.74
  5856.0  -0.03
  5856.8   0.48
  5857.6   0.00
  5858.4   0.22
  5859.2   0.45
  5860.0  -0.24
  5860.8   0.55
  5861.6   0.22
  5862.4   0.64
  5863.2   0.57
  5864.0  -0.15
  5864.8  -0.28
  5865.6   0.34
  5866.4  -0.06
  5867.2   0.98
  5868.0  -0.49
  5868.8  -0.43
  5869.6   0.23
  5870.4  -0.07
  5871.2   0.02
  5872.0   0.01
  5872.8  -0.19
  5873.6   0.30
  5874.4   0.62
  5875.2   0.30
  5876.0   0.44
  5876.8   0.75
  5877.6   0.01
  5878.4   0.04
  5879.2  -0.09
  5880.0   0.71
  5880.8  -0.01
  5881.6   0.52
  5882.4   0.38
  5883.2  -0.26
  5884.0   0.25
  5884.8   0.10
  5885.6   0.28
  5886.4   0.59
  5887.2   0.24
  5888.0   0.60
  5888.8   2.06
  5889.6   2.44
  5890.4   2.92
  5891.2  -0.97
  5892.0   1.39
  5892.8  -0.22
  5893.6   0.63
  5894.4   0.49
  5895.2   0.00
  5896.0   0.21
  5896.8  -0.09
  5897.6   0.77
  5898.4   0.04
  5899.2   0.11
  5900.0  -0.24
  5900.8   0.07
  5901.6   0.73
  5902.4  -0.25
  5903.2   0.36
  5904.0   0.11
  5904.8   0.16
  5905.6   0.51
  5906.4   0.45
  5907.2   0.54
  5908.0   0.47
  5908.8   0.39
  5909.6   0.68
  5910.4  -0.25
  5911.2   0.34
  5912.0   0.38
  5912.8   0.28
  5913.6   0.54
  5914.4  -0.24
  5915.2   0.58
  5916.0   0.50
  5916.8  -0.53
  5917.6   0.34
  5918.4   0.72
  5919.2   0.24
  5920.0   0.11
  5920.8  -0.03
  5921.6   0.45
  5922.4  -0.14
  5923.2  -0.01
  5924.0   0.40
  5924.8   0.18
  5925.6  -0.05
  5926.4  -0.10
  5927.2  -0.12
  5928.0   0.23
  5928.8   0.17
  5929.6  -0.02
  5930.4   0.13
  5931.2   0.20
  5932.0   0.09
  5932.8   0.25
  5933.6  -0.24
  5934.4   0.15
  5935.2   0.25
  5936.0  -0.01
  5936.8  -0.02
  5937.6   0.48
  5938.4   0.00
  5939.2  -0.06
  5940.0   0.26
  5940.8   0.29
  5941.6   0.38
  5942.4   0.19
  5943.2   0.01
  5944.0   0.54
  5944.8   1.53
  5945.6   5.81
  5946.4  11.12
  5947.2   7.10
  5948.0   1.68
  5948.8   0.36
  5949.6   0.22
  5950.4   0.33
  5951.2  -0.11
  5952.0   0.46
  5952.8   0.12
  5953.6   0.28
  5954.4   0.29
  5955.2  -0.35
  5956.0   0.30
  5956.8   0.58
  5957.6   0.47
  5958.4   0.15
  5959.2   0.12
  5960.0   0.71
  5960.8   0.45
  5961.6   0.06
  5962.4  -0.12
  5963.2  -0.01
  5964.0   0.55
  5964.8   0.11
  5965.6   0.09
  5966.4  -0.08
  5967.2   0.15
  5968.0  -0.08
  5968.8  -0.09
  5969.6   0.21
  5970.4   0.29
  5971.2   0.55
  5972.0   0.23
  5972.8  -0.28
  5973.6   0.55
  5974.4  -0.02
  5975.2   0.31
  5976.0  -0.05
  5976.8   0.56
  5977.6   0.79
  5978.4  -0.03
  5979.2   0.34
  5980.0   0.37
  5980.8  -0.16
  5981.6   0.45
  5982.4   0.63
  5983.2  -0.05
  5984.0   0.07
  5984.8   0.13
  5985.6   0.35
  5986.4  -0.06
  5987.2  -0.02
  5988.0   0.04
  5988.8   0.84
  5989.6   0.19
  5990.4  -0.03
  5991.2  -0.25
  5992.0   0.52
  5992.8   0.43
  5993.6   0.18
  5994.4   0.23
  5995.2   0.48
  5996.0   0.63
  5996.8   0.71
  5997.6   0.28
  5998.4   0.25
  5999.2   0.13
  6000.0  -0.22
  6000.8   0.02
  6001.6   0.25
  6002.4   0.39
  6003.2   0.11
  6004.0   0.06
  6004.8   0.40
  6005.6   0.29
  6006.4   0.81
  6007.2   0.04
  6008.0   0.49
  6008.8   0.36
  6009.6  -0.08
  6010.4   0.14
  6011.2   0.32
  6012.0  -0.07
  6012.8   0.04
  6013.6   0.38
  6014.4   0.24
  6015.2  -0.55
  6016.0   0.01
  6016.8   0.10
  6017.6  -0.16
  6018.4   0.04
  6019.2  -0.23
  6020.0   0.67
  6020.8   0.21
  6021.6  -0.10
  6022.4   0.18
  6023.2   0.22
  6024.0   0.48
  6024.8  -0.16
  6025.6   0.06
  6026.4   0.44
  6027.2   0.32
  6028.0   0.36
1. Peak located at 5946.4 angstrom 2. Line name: [O III]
